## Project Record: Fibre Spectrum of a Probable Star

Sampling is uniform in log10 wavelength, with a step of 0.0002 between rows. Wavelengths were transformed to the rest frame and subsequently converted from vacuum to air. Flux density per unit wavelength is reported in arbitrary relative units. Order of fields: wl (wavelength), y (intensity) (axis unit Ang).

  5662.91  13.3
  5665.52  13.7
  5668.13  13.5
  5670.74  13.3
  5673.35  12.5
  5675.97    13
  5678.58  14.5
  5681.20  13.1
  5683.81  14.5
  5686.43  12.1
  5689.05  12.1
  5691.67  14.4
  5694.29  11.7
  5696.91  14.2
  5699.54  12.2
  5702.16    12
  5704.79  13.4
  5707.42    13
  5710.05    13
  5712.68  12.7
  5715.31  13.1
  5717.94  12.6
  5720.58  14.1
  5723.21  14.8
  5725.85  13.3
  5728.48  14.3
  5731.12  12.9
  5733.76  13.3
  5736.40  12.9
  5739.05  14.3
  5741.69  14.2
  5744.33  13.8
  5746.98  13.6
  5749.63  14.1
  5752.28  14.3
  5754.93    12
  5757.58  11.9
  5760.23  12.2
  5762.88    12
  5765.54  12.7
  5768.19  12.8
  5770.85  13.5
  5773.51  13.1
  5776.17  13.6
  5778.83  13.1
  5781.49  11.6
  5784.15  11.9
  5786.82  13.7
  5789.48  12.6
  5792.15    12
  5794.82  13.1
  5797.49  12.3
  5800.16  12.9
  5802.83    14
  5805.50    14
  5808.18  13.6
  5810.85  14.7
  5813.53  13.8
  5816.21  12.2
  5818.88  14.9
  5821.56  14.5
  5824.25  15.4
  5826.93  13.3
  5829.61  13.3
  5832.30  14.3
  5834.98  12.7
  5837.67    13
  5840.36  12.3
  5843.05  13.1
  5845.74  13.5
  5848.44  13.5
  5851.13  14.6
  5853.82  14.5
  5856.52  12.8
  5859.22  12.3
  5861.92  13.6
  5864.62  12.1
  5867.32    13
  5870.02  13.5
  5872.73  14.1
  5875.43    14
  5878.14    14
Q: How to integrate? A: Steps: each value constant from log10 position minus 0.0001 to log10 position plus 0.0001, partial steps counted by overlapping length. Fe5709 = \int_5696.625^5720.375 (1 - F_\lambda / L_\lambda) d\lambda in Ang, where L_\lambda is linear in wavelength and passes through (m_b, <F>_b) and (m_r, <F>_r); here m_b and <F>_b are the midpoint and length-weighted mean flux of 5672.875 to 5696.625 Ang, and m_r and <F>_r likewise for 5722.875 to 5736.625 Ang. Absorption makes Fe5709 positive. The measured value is 0.8 Ang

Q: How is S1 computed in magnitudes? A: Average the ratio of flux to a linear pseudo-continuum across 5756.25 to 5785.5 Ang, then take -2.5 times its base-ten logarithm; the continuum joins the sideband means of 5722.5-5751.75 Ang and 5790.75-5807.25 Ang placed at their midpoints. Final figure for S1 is 0.07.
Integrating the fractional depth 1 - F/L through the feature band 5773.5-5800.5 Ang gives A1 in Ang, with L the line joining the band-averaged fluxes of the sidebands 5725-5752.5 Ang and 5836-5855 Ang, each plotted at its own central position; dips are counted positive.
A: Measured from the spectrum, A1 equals 1.8 Ang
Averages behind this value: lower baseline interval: 13.7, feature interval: 12.7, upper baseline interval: 13.5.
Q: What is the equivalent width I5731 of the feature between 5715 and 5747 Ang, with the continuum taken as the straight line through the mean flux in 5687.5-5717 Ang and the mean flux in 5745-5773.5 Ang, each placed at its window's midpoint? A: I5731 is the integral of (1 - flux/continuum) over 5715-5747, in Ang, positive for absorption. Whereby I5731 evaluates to -1.8 Ang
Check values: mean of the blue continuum 12.9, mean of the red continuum 12.9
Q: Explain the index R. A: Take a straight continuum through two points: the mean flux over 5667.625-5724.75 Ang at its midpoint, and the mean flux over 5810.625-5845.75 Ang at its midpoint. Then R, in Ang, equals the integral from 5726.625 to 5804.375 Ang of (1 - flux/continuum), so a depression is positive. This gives 2.0 Ang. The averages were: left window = 13.2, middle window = 13.1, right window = 13.6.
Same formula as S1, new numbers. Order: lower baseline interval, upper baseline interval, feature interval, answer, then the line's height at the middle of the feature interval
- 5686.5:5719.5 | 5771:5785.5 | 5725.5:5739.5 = -0.05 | 12.8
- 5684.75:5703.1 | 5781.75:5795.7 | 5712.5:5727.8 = -0.07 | 12.7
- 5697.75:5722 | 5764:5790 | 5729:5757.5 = -0.05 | 12.9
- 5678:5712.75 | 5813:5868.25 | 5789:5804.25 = 0.04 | 13.3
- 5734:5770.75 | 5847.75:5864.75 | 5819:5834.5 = -0.06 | 13.3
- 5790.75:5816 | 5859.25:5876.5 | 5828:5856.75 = -0.01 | 13.3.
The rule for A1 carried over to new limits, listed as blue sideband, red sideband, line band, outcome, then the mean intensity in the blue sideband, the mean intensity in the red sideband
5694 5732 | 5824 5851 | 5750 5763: 0.6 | 13.2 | 13.4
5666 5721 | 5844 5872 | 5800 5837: -1.5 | 13.1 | 13.4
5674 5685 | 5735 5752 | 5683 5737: 2.3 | 13.7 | 13.8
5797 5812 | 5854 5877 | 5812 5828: -0.6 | 13.6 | 13.2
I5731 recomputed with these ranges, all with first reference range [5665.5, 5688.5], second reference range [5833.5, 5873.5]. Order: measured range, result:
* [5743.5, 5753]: -0.5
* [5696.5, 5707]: 0.3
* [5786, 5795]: 0.3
